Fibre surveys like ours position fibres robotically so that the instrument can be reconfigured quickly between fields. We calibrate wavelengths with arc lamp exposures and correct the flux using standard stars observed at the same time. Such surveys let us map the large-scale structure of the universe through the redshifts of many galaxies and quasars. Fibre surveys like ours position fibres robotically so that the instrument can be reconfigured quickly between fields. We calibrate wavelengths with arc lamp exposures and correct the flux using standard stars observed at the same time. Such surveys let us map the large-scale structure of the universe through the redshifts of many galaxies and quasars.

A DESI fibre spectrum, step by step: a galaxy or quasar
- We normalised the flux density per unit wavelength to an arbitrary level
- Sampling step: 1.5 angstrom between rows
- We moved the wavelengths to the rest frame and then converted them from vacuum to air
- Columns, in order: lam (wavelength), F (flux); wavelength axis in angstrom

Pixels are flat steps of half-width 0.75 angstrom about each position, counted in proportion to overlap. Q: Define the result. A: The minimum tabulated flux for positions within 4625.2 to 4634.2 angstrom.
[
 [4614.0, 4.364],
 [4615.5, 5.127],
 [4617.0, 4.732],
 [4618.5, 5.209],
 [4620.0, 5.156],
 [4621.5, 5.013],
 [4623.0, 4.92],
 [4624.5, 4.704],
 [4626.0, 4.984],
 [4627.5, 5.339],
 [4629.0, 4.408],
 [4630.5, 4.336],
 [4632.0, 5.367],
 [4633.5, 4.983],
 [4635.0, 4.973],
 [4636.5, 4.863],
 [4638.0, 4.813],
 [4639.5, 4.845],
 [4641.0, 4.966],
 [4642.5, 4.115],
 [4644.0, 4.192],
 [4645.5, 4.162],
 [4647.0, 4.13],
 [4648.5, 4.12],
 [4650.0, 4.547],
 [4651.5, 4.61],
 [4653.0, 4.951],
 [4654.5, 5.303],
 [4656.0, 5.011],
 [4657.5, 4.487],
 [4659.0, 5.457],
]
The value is 4.336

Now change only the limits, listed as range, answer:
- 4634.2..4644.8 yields 4.115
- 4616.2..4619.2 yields 4.732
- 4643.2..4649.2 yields 4.12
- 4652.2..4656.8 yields 4.951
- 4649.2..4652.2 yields 4.547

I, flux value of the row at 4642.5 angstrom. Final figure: 4.115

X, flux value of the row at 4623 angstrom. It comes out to 4.92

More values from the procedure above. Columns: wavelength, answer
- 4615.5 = 5.127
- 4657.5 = 4.487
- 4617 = 4.732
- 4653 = 4.951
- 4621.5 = 5.013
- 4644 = 4.192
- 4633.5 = 4.983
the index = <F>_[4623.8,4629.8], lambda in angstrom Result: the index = 4.86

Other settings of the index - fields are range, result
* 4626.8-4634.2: 4.88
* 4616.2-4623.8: 5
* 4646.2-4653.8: 4.48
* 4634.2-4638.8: 4.88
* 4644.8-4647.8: 4.15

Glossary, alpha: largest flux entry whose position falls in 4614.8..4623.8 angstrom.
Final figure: 5.209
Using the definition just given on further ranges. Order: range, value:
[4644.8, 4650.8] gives 4.547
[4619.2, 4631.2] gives 5.339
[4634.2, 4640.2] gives 4.973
